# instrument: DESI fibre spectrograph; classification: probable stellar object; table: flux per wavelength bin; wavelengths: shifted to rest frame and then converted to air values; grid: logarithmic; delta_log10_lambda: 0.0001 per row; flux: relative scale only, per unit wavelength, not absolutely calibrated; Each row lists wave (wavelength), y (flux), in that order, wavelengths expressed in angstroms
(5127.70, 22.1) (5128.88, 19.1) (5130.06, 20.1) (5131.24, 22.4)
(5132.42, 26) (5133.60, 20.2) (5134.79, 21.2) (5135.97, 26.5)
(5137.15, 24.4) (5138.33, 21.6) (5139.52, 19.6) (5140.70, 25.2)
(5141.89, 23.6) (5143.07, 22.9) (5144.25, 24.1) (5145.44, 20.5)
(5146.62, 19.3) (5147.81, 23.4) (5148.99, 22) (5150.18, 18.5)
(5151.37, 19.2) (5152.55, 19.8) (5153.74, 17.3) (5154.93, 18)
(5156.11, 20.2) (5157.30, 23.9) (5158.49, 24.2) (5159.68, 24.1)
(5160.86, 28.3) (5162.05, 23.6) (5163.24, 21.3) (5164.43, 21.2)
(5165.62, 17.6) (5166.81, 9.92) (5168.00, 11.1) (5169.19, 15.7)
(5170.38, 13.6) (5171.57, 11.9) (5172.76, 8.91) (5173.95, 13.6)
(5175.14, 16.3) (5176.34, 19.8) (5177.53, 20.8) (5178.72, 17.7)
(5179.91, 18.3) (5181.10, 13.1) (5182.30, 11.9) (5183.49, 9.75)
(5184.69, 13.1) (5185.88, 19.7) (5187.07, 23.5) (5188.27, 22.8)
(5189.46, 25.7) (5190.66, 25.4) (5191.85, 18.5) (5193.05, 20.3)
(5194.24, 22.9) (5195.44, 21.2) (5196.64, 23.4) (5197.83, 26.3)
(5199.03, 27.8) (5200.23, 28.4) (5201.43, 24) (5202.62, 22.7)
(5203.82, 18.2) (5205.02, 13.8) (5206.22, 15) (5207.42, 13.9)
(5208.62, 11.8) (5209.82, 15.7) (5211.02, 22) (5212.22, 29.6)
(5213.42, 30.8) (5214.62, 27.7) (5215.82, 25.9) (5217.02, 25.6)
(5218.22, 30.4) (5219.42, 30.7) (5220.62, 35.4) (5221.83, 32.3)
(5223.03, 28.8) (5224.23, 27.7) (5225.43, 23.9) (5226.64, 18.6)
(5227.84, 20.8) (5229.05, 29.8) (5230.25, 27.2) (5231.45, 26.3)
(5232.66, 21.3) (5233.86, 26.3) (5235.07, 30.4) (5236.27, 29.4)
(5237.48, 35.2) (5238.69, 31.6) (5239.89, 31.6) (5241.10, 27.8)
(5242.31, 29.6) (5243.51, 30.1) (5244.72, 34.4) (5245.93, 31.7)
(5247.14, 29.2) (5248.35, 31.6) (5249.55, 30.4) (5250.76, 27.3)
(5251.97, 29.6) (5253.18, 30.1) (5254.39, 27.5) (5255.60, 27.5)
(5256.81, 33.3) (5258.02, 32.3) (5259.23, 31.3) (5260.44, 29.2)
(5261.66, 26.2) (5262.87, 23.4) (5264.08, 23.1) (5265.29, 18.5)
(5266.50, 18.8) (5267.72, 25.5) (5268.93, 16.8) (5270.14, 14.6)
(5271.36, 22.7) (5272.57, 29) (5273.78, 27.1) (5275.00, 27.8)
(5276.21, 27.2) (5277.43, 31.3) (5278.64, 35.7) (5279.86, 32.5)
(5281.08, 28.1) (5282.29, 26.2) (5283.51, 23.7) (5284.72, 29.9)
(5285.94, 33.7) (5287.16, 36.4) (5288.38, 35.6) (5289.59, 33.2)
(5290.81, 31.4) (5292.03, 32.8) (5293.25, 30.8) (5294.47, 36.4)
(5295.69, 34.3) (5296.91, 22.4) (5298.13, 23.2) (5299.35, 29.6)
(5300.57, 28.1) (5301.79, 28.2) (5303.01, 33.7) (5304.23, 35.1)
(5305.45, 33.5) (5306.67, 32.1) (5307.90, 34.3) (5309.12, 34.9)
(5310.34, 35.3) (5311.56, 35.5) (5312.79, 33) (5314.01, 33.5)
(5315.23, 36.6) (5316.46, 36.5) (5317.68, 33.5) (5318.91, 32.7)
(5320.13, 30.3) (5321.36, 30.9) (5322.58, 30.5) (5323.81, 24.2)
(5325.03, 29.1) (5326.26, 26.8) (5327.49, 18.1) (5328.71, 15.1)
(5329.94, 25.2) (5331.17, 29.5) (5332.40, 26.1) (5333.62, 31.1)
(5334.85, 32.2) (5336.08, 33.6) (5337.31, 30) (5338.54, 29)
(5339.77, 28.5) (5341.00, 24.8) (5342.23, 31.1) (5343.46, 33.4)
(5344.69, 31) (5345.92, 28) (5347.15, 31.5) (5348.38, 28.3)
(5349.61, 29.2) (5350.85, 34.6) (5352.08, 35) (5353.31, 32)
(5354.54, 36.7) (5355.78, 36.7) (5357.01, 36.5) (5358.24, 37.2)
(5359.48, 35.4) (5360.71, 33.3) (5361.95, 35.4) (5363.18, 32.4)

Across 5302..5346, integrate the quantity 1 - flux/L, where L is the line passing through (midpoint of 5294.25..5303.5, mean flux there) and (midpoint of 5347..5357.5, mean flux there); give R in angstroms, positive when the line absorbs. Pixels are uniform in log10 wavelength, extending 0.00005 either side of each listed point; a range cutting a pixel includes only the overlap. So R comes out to 0.8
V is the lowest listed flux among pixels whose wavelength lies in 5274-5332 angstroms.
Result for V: 15.1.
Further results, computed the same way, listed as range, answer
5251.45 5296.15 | 14.6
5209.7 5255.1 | 15.7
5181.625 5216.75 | 9.75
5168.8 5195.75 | 8.91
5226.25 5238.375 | 18.6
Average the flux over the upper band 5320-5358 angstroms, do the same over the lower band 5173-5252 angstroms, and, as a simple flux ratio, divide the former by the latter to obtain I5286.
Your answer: 1.2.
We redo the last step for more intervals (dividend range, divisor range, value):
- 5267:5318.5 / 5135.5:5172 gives 1.49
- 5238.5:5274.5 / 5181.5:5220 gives 1.26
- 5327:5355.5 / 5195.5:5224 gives 1.21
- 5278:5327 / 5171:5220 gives 1.54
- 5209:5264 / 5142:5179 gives 1.48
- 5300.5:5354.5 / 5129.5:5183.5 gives 1.57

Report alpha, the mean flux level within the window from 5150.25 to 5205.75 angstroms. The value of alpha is 19.3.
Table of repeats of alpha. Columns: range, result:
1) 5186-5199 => 23.1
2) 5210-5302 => 28.3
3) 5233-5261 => 30.2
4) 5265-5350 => 29.5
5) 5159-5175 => 17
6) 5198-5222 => 24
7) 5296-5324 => 31.8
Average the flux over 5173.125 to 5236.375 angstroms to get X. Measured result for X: 22.5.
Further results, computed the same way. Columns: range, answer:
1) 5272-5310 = 30.9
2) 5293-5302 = 29.1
